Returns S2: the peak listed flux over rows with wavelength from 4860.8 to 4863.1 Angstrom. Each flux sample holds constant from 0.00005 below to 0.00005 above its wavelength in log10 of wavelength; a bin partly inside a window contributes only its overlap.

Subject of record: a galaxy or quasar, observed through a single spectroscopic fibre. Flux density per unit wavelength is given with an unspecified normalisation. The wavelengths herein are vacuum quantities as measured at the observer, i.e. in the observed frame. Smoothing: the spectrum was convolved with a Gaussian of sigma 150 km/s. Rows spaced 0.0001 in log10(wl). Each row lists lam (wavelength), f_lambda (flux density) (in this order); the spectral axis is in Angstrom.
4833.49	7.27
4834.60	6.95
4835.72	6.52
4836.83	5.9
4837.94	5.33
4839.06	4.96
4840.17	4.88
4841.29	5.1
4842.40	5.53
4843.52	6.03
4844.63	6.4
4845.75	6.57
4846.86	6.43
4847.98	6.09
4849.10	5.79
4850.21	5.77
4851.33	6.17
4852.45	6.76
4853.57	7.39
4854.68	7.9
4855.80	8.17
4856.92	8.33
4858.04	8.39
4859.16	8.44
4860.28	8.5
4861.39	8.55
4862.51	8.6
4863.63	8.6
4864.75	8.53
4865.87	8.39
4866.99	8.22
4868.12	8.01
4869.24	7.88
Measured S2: 8.6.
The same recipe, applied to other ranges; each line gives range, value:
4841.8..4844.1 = 6.03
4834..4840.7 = 6.95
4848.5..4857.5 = 8.33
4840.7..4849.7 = 6.57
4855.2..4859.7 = 8.44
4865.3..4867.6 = 8.39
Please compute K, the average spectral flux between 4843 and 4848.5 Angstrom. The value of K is 6.31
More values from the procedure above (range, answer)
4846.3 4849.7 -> 6.11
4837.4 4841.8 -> 5.06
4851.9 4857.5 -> 7.71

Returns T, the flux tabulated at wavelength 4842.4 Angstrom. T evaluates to 5.53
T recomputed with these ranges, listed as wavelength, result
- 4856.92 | 8.33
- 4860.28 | 8.5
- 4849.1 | 5.79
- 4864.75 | 8.53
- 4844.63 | 6.4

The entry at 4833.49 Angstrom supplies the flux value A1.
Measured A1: 7.27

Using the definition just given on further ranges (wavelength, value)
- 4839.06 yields 4.96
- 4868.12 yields 8.01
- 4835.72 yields 6.52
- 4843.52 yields 6.03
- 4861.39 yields 8.55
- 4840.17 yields 4.88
